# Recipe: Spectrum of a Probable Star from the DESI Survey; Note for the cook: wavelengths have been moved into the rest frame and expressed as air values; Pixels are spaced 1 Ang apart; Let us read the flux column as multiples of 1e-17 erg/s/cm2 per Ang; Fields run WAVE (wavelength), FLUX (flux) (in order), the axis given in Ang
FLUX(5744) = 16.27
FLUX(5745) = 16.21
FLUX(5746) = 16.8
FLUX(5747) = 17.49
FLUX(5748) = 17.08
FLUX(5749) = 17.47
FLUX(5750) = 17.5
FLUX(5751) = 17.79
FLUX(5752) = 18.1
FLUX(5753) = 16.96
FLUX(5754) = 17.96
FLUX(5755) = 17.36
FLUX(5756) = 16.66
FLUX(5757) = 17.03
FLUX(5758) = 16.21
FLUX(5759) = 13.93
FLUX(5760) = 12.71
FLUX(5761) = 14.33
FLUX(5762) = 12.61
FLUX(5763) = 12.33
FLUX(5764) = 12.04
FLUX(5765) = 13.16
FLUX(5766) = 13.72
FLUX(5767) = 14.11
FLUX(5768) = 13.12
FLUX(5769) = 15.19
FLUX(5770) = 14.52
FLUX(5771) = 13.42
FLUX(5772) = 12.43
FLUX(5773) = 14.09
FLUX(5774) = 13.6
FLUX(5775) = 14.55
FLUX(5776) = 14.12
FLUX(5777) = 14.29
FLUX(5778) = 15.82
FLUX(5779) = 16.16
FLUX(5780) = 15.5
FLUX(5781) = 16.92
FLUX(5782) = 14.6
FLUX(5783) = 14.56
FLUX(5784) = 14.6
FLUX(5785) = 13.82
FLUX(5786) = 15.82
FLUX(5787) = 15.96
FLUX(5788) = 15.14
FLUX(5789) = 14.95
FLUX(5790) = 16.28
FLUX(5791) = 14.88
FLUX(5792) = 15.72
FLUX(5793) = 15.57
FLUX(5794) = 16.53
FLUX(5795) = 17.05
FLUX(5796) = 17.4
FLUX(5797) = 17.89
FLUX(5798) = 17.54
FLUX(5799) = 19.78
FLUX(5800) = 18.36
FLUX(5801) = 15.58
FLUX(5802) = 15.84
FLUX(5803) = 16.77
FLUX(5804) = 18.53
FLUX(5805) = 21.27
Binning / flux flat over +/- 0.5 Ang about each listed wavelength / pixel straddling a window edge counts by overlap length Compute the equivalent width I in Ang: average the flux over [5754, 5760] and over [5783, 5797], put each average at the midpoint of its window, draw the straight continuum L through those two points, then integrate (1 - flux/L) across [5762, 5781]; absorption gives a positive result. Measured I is 2.2 Ang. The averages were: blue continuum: 16.1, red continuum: 15.7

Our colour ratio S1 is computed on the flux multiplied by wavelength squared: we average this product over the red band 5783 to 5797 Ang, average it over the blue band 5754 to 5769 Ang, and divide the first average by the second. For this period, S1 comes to 1.1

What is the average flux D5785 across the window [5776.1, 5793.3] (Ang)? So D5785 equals 15.3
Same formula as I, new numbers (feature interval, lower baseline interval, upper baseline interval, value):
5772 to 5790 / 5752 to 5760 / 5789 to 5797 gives 1.50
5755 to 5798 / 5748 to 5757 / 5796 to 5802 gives 6.45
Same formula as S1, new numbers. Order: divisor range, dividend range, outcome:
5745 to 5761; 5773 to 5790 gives 0.91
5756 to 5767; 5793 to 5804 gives 1.25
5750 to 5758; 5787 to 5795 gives 0.92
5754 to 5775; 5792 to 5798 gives 1.20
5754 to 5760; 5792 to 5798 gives 1.06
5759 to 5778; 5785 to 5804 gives 1.22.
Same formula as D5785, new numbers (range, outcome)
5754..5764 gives 14.8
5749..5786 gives 14.9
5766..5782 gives 14.5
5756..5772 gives 13.9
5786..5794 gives 15.6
